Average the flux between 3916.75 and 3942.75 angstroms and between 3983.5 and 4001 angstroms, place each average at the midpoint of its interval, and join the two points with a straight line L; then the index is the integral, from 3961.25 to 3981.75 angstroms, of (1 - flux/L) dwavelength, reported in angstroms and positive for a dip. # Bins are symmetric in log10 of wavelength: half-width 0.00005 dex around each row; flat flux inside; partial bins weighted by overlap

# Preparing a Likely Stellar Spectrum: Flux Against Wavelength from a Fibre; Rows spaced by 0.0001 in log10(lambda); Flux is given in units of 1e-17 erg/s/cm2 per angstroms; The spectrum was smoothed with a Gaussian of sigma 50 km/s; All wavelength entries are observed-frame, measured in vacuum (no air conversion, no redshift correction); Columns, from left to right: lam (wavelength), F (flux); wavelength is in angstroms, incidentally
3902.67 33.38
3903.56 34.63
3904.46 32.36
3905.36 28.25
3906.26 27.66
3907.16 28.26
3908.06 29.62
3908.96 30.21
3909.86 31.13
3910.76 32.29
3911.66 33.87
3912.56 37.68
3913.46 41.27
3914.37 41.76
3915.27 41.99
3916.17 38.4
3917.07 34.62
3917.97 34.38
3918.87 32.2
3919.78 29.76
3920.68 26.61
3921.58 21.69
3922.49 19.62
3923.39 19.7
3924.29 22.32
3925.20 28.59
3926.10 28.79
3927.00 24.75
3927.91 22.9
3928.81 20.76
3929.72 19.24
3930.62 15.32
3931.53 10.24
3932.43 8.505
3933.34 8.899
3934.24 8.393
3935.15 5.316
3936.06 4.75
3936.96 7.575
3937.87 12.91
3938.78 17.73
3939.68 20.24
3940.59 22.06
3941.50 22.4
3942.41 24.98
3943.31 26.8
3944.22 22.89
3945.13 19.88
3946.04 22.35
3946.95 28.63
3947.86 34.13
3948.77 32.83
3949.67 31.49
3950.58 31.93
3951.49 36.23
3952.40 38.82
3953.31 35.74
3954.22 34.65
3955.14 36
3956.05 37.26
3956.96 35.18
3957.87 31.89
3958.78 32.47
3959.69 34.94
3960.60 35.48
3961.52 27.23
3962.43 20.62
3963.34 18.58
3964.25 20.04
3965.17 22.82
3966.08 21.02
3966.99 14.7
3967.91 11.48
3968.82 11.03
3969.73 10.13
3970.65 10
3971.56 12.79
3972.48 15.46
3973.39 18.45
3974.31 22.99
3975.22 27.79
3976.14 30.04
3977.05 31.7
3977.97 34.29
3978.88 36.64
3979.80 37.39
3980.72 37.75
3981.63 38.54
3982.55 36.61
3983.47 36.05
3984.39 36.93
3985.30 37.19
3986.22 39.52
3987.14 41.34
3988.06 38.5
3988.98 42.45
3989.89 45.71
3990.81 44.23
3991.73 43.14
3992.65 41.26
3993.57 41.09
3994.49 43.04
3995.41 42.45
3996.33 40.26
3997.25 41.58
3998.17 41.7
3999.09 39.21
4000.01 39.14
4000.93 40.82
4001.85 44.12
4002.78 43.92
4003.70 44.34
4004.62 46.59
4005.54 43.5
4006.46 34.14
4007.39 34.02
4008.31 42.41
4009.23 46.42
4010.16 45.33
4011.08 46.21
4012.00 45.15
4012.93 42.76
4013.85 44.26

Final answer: 6.9 angstroms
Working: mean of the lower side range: 19.7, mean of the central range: 22.8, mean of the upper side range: 40.9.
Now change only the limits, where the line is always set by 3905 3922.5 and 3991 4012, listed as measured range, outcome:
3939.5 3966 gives 5.6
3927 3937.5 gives 6.7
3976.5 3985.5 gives 0.8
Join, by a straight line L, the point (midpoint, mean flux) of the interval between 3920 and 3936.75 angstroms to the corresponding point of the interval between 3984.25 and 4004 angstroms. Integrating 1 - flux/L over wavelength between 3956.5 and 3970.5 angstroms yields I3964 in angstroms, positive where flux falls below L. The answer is 3.2 angstroms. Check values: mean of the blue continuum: 17.6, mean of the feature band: 22.9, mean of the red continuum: 41.5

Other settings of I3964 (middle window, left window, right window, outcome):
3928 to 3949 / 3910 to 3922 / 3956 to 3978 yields 7.86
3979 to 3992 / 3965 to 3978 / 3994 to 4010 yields -4.50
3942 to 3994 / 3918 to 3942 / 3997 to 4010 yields 0.23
